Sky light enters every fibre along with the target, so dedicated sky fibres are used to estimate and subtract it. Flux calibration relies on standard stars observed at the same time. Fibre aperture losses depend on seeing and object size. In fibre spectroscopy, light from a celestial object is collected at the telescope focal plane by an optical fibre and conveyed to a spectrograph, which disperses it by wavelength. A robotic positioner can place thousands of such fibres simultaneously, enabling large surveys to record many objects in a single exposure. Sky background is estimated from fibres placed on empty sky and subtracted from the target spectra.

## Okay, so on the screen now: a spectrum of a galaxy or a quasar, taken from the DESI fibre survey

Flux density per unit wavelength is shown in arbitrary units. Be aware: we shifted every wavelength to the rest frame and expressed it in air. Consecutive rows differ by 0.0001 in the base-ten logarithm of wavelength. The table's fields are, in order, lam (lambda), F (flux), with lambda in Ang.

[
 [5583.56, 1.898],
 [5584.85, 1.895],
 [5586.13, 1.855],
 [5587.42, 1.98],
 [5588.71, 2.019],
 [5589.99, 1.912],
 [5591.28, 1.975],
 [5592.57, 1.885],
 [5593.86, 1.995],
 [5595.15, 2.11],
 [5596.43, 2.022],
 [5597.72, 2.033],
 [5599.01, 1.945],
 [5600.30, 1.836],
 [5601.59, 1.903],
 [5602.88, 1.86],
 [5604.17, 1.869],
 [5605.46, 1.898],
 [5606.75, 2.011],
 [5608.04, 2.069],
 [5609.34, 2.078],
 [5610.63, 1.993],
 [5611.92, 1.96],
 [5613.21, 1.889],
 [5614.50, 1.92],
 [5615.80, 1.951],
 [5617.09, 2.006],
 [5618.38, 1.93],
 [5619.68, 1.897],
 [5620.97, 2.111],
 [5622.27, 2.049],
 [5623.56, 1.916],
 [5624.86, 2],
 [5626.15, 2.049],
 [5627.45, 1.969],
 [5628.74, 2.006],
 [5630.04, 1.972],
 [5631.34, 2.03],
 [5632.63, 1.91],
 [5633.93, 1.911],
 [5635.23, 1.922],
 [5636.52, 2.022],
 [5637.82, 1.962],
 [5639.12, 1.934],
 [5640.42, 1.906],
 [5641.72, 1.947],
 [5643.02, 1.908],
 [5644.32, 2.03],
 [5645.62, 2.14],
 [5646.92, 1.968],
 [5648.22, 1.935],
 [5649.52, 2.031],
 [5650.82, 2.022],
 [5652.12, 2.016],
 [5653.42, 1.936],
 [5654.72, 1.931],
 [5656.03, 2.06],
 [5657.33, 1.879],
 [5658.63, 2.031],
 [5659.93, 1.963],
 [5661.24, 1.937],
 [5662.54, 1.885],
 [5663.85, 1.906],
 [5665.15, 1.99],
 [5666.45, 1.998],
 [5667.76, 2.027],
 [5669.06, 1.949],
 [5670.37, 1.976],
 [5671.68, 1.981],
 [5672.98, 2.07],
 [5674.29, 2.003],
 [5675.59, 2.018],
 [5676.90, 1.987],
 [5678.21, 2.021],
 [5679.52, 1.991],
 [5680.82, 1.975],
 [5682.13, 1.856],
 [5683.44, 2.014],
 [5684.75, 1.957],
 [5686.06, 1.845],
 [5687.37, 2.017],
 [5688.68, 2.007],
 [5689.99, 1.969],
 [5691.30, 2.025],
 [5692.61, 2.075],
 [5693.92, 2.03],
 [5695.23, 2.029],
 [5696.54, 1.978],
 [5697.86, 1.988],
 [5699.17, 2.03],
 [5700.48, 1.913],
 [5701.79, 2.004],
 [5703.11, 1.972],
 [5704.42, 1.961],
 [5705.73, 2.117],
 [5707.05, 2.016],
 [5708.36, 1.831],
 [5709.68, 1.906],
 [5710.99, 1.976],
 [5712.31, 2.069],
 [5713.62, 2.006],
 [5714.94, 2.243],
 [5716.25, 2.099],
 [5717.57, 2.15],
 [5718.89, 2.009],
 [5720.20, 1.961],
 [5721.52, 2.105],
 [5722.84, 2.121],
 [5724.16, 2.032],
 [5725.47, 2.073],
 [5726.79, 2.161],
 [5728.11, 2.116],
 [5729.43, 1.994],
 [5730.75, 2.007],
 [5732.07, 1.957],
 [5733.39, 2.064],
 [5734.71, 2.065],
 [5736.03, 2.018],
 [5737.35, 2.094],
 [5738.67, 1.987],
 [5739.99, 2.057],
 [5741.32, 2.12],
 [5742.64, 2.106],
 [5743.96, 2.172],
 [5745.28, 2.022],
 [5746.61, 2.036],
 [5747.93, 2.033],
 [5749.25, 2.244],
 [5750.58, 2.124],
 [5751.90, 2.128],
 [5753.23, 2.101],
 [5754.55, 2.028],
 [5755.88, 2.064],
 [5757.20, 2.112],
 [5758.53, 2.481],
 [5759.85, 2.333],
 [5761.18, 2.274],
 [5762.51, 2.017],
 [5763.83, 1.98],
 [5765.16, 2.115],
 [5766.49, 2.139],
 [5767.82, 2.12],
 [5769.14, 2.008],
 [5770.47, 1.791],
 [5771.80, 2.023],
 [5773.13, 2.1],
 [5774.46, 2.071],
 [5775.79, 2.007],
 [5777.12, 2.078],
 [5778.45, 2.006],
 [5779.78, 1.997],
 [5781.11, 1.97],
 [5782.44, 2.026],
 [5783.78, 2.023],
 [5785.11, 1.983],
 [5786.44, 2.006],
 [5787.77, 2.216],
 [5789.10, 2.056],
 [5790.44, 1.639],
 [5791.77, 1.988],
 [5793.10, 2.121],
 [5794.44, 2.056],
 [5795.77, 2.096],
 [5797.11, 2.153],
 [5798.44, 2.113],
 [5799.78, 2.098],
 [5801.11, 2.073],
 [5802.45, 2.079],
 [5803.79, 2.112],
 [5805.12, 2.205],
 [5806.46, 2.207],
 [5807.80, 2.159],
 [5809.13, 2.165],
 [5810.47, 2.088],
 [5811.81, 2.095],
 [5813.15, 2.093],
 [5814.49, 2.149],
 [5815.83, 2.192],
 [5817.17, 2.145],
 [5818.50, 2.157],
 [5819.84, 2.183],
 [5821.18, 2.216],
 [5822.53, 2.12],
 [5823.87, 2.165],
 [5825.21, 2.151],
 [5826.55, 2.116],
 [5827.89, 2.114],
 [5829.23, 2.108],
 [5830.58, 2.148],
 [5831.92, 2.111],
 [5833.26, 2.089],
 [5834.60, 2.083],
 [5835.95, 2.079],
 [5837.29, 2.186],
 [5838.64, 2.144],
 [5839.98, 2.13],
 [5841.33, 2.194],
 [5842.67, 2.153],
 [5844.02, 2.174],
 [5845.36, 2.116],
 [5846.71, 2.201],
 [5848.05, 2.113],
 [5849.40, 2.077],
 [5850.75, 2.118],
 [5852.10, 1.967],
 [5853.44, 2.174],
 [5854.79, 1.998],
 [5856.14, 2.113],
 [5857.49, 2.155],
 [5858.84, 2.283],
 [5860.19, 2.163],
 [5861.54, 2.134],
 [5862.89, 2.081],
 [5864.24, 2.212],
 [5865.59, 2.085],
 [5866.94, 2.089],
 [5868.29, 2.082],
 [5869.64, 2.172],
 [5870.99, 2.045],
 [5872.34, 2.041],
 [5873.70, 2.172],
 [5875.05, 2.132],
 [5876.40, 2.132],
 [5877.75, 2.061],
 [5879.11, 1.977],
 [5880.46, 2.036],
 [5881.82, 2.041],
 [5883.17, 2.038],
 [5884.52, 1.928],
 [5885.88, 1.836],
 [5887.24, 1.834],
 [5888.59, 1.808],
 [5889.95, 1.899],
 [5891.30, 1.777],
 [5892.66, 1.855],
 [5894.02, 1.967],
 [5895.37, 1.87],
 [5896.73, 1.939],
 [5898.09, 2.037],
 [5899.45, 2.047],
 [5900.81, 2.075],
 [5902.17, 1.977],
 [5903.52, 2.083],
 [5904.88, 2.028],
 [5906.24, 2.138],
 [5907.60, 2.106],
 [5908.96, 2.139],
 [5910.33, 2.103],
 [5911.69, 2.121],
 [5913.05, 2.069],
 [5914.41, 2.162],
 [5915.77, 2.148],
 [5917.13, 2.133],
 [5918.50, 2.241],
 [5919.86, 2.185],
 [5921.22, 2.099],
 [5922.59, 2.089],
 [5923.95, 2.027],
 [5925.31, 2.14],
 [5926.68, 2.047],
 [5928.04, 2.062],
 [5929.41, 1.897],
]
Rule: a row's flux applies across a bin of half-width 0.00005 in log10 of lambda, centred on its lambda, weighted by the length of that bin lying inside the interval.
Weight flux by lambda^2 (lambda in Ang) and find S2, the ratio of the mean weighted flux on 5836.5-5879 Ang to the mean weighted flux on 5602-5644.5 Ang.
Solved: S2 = 1.2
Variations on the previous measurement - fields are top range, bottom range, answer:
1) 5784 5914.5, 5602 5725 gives 1.12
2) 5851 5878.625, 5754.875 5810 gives 1.05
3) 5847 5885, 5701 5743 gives 1.08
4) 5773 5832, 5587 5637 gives 1.14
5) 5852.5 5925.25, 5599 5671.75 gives 1.14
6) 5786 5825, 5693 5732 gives 1.07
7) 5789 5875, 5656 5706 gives 1.12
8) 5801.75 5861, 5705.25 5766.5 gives 1.06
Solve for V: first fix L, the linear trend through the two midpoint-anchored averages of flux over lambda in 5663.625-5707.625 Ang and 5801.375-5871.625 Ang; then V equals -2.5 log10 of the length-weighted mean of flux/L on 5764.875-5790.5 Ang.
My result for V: 0.03 mag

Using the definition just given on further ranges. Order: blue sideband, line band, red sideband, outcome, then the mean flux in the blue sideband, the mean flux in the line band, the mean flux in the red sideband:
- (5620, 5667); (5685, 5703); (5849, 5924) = 0.00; 1.98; 1.99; 2.06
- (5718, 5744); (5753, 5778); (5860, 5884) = -0.02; 2.06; 2.1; 2.09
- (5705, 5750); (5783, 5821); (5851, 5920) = -0.02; 2.06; 2.1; 2.06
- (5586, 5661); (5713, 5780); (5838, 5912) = -0.04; 1.97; 2.08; 2.06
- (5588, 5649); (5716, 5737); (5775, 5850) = -0.01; 1.97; 2.06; 2.1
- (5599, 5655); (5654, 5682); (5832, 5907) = 0.00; 1.97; 1.98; 2.06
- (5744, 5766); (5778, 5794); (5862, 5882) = 0.06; 2.13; 2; 2.09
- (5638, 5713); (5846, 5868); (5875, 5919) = -0.06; 1.98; 2.12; 2.02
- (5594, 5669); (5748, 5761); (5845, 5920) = -0.08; 1.97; 2.18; 2.06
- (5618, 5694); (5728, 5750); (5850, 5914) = -0.03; 1.98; 2.06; 2.05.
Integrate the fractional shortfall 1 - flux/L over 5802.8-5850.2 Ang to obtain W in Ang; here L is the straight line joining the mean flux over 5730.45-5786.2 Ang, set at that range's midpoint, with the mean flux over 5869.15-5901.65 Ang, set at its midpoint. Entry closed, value -2.66 Ang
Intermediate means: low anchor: 2.07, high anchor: 1.99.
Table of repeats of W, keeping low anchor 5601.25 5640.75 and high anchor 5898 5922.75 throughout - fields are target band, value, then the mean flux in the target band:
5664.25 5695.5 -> 0.0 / 1.99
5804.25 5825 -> -1.0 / 2.16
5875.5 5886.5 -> 0.4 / 2.01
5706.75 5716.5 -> 0.0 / 2.02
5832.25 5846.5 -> -0.4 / 2.14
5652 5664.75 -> 0.2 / 1.95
